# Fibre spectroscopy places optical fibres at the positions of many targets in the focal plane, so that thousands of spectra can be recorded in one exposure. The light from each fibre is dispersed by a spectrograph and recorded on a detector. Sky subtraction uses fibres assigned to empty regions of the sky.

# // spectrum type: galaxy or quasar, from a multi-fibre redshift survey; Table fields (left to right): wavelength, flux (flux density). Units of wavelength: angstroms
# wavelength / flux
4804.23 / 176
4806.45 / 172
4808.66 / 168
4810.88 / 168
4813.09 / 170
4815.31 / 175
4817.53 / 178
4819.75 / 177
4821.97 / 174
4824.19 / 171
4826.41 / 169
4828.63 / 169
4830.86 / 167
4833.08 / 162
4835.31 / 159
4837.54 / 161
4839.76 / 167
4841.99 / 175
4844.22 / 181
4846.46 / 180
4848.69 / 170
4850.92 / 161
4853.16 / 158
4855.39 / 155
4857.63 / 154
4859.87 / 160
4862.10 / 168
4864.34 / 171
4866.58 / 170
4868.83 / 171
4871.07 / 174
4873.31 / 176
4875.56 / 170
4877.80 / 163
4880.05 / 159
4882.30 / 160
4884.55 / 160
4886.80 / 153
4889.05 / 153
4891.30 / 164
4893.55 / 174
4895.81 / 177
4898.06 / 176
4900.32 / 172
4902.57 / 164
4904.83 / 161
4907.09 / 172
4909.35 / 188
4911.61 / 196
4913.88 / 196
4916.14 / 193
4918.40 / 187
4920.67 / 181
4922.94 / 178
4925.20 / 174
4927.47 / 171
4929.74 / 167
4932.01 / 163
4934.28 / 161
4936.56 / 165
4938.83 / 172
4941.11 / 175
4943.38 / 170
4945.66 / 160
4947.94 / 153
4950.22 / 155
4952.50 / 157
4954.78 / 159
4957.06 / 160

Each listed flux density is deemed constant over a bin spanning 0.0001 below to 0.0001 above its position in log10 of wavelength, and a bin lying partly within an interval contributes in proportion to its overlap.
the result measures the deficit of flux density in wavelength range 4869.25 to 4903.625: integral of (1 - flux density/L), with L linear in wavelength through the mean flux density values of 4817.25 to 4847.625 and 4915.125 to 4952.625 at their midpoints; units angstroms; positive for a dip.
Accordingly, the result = 0.74 angstroms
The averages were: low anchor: 171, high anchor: 170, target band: 166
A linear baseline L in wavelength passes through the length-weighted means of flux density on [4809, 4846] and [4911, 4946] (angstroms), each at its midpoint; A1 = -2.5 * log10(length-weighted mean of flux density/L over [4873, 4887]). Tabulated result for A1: 0.07 mag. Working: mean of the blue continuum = 170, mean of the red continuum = 176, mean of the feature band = 163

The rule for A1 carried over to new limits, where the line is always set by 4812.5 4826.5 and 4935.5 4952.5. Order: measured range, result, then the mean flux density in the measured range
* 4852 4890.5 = 0.04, 163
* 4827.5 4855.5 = 0.03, 167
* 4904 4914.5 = -0.10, 182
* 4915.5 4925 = -0.11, 183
